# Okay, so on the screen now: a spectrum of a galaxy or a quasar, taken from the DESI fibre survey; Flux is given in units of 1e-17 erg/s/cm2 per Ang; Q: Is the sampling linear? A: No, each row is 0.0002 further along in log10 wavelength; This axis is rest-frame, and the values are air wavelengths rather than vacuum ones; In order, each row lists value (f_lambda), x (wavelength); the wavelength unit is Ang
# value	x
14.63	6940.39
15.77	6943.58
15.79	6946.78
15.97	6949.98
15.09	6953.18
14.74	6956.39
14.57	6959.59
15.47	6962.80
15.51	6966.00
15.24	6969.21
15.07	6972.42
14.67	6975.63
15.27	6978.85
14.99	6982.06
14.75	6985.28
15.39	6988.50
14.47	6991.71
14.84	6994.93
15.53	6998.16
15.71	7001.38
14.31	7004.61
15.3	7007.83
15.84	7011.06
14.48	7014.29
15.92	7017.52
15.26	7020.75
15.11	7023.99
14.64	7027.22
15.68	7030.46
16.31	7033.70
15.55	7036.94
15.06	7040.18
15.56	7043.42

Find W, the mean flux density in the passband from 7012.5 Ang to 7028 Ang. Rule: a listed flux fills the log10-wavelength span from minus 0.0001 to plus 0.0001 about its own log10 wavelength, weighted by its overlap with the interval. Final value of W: 15.1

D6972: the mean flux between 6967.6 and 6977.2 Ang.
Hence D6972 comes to 15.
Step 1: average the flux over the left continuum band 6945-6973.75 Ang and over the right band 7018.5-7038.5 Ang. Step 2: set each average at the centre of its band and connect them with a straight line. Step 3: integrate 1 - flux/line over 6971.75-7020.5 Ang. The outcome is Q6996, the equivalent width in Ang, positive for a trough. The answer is 0.81 Ang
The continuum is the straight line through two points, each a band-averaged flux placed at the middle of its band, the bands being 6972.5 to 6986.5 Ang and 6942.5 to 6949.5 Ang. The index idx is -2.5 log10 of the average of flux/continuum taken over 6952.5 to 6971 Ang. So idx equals 0.021 mag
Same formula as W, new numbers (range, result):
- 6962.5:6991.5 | 15.1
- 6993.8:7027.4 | 15.2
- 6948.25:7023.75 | 15.1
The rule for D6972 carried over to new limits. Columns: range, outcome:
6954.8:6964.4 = 14.9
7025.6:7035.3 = 15.5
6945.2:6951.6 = 15.9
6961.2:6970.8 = 15.4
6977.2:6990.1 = 15.1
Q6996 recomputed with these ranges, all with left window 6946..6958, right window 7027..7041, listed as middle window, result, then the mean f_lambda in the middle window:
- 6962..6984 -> 0.37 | 15.2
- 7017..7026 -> 0.11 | 15.3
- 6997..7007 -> 0.19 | 15.2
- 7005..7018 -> 0.22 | 15.2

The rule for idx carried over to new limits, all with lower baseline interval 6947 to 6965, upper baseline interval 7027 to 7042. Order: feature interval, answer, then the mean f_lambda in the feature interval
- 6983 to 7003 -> 0.02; 15.1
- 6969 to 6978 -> 0.02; 15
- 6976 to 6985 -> 0.02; 15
